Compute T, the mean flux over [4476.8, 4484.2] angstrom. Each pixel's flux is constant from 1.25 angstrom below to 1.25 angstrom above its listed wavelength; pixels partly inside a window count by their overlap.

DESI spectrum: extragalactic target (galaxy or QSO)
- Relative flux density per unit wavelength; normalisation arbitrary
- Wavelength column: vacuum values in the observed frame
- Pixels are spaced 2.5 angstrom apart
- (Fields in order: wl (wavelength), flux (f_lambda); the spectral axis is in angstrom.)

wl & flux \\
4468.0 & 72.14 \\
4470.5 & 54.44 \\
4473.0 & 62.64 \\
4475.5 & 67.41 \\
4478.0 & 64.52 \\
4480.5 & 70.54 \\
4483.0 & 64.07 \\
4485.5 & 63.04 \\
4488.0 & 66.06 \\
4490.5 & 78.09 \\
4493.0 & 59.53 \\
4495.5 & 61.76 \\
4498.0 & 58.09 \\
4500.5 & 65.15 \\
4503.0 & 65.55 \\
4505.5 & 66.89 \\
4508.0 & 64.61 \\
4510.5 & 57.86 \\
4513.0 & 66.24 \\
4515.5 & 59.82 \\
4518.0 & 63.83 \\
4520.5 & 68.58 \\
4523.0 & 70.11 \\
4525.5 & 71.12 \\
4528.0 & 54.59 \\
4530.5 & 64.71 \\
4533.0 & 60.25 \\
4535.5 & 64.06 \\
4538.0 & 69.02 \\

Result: 66.4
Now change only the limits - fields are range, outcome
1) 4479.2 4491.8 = 68.3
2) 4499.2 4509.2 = 65.5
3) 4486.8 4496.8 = 66.3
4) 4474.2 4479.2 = 65.9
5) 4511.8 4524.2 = 65.7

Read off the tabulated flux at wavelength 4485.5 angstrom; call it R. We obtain 63.04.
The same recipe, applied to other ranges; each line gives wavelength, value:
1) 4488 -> 66.06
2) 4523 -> 70.11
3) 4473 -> 62.64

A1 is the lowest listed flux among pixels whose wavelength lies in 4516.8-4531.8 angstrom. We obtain 54.59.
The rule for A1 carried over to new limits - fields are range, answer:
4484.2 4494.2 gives 59.53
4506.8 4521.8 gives 57.86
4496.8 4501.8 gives 58.09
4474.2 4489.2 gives 63.04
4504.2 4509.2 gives 64.61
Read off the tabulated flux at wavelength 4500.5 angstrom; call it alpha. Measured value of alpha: 65.15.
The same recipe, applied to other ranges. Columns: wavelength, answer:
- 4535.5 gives 64.06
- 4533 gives 60.25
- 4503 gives 65.55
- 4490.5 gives 78.09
